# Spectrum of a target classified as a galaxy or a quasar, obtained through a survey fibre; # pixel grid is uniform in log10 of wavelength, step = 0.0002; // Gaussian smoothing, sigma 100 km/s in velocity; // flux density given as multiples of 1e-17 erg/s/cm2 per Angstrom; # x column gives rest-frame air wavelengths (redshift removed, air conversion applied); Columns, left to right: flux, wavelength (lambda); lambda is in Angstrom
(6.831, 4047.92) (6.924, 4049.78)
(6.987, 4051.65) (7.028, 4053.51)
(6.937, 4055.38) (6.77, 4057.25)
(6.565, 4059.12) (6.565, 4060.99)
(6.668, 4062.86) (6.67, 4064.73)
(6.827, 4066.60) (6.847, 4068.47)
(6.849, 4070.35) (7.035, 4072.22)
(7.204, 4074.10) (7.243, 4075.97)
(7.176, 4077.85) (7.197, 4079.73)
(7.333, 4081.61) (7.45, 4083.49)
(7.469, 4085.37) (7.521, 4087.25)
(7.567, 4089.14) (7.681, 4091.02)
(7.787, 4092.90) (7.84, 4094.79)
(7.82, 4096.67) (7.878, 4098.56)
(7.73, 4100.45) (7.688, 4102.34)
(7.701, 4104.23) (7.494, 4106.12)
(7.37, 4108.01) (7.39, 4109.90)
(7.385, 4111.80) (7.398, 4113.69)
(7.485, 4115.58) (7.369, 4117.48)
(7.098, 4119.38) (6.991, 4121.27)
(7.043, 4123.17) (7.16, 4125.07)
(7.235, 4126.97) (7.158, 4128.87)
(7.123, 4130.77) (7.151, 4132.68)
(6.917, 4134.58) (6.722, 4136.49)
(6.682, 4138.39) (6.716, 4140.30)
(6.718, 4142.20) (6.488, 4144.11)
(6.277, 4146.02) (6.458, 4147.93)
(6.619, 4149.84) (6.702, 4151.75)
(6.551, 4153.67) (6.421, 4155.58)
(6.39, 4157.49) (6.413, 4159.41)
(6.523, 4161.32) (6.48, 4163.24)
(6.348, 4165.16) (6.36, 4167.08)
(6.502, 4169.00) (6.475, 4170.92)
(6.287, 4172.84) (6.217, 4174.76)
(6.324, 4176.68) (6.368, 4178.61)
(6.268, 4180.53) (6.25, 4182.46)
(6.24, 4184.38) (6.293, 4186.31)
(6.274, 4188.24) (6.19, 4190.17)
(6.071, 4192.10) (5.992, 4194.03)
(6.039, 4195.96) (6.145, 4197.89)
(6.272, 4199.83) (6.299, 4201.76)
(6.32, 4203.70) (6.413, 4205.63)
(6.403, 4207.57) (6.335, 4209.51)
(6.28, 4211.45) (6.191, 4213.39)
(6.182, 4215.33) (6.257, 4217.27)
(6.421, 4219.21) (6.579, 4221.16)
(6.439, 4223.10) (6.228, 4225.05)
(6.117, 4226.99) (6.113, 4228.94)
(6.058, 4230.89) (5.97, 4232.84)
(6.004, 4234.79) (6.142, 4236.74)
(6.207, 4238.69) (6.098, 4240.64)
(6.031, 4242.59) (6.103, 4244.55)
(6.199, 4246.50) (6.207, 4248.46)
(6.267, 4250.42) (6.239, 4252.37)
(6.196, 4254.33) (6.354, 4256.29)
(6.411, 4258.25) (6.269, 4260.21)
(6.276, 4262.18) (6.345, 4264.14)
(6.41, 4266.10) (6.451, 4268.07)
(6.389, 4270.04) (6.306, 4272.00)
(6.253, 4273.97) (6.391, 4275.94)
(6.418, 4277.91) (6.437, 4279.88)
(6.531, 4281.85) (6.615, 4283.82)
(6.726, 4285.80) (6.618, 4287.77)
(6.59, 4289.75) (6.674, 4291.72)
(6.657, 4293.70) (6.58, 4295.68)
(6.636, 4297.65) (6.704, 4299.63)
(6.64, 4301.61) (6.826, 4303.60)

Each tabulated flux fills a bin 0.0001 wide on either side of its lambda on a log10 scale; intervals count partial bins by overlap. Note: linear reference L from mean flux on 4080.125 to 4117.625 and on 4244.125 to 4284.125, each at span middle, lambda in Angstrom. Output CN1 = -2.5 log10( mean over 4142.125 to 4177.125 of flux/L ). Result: 0.107 mag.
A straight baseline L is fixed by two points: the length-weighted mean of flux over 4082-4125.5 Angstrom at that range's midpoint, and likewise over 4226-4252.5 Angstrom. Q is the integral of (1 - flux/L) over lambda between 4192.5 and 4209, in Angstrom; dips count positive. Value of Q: 0.7 Angstrom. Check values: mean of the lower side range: 7.49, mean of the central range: 6.23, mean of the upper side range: 6.12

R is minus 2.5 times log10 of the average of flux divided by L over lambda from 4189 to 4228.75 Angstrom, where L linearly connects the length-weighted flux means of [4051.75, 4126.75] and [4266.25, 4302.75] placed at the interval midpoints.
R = 0.09 mag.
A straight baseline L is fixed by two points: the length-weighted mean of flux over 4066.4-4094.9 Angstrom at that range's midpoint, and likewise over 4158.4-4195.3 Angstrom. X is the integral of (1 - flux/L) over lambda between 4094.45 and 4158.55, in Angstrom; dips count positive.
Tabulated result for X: -2.3 Angstrom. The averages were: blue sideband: 7.31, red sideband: 6.31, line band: 7.08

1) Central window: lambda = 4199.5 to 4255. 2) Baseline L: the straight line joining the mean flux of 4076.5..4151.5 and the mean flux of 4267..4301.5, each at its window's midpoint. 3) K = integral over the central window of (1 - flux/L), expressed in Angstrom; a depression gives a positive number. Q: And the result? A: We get 4.4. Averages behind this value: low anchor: 7.23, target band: 6.23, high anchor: 6.53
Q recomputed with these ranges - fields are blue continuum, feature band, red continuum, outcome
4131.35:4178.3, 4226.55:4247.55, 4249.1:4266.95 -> 0.9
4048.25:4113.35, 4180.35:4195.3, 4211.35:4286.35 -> 1.0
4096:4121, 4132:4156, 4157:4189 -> 0.8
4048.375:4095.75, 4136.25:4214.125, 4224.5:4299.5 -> 3.8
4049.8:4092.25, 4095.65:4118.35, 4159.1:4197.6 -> -2.5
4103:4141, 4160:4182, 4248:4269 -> 1.6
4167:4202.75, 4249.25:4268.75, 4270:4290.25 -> 0.3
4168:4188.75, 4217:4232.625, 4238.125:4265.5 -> 0.0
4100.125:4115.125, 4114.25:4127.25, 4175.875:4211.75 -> 0.2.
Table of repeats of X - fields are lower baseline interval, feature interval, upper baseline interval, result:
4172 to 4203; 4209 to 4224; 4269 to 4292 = -0.1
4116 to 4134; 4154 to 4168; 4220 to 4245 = 0.8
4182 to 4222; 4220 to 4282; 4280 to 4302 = 1.9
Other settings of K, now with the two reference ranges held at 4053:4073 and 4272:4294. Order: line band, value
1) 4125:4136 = -0.6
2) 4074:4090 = -1.4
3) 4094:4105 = -1.7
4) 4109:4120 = -1.0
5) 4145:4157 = 0.3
